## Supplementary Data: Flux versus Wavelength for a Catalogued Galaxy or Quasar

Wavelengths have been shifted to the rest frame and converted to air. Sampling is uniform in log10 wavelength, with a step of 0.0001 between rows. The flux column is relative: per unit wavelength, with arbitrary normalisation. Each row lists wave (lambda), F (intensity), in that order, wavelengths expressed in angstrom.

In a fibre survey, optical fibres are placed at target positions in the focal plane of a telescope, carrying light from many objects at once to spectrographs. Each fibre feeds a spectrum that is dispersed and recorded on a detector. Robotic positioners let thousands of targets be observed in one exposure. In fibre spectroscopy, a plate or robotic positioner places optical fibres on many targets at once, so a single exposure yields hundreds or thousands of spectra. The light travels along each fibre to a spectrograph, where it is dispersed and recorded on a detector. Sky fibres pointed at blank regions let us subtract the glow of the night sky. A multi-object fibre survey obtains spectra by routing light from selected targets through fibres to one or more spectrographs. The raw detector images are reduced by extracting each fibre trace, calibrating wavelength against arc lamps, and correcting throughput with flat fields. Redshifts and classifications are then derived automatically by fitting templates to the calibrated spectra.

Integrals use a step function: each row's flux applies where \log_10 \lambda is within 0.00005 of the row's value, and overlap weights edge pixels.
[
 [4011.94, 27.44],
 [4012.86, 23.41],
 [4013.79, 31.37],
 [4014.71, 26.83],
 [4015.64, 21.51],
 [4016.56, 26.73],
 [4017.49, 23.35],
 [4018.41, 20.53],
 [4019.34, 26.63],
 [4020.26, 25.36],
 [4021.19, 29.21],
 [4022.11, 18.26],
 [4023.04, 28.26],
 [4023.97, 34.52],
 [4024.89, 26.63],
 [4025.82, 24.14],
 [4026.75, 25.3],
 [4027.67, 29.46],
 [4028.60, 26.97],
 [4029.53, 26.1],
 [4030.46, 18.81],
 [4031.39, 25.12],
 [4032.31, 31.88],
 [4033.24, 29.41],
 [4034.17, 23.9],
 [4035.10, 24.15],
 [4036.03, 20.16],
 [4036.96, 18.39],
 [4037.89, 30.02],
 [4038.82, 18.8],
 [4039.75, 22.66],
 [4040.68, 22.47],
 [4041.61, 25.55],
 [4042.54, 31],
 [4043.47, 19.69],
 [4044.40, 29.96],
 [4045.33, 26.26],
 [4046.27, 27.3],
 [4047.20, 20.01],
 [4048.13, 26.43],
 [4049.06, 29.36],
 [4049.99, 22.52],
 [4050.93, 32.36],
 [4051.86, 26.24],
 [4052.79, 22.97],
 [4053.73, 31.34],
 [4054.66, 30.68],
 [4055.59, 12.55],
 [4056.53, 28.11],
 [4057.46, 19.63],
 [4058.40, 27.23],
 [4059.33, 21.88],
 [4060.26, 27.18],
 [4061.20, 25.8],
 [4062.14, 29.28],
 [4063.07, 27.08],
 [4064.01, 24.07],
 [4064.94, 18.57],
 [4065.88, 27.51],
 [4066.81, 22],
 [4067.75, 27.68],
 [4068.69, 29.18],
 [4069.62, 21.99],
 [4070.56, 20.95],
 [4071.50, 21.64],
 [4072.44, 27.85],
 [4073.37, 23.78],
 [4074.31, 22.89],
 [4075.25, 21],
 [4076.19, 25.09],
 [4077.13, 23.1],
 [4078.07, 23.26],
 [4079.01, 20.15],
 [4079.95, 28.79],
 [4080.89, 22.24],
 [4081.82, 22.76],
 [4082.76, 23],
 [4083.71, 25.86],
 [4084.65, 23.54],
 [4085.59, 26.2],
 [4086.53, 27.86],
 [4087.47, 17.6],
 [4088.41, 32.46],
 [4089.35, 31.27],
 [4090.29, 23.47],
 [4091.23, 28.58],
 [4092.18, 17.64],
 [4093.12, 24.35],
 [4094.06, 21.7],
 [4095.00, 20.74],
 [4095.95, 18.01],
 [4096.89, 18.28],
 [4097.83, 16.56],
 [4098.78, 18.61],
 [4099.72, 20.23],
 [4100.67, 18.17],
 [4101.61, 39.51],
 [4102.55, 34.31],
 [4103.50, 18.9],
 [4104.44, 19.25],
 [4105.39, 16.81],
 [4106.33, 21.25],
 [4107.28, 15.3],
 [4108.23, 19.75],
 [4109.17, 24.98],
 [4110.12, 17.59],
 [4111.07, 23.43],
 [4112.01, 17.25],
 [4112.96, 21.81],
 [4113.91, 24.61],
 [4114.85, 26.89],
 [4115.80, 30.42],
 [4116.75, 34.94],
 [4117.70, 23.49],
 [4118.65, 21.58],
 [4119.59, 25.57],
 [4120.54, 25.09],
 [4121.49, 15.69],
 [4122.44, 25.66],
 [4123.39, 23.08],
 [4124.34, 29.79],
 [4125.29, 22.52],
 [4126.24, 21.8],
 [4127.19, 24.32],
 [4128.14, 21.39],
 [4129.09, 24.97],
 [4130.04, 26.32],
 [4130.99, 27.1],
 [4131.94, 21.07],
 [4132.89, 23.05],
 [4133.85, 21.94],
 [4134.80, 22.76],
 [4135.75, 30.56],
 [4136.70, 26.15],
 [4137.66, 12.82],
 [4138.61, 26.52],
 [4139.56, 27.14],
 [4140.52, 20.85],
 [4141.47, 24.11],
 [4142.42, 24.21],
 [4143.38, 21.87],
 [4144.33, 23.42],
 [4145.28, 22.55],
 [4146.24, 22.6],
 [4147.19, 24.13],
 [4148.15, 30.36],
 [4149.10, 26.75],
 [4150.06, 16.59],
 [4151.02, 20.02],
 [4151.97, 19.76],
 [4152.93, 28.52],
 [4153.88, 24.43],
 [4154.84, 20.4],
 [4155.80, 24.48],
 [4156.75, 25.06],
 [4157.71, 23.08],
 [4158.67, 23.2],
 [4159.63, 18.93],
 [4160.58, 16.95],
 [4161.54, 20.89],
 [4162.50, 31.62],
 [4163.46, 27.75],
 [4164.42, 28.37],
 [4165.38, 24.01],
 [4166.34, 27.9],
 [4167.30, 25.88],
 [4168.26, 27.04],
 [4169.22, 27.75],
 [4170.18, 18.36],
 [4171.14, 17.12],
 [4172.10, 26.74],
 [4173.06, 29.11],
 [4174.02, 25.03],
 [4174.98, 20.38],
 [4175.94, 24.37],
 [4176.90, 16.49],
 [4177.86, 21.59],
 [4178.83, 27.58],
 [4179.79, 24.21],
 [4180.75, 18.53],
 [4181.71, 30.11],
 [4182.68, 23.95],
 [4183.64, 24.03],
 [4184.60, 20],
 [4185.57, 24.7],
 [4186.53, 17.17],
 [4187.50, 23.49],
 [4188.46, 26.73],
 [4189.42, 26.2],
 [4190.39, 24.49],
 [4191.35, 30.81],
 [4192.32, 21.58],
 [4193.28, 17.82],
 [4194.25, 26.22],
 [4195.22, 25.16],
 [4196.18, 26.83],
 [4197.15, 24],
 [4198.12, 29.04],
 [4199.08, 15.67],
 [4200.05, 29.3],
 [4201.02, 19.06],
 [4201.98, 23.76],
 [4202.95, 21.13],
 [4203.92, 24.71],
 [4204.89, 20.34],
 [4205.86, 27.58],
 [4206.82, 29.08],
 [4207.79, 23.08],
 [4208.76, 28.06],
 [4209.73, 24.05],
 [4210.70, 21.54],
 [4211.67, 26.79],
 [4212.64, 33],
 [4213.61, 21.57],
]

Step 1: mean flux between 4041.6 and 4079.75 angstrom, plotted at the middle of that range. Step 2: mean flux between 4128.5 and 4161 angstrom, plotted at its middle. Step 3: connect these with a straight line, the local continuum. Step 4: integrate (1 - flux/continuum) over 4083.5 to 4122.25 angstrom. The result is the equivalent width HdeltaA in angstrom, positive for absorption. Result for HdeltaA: 1.5 angstrom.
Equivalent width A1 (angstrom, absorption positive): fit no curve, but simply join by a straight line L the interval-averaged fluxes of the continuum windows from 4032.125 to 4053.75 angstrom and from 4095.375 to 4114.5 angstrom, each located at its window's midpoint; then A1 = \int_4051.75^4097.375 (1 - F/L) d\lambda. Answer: -1.80 angstrom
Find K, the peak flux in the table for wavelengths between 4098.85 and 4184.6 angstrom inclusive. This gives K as 39.51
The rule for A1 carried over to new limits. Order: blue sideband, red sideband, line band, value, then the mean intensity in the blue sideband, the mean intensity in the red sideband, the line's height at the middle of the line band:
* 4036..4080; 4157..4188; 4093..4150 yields 2.09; 24.6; 23.6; 24.1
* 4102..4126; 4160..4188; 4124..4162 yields 0.33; 23.2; 23.8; 23.5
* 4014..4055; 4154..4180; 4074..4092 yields 0.28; 25.6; 23.9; 25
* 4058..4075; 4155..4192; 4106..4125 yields 0.77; 24.8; 24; 24.4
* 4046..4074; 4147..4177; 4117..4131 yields 0.21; 25.1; 23.9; 24.3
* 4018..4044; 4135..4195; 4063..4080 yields 0.61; 25.1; 23.8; 24.7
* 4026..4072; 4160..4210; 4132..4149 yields 0.43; 25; 24.1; 24.4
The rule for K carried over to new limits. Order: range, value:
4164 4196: 30.81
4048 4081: 32.36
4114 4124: 34.94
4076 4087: 28.79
